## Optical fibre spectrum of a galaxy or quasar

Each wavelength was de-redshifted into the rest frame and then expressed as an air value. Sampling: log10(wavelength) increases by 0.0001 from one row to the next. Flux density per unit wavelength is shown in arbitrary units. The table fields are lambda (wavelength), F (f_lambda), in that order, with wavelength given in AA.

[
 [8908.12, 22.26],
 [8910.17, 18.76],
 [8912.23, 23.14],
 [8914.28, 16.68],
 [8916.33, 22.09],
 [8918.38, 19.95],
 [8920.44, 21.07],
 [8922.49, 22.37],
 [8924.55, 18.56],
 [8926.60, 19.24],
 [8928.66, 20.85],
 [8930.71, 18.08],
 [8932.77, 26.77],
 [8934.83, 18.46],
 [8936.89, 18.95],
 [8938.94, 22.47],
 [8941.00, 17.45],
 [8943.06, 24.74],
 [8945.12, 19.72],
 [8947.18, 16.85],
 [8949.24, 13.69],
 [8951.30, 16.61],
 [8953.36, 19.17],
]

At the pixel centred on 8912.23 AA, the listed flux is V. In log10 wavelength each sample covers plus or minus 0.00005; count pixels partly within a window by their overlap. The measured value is 23.14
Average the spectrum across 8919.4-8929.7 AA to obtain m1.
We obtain 20.4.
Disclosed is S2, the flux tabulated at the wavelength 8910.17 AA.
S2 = 18.76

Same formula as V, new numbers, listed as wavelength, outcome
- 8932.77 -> 26.77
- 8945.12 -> 19.72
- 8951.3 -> 16.61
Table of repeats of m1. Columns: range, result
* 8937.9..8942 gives 20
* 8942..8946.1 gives 22.2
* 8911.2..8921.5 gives 20.6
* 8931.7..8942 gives 20.8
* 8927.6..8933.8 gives 21.9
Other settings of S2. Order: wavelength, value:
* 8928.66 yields 20.85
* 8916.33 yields 22.09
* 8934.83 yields 18.46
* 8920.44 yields 21.07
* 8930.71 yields 18.08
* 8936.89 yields 18.95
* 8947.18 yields 16.85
